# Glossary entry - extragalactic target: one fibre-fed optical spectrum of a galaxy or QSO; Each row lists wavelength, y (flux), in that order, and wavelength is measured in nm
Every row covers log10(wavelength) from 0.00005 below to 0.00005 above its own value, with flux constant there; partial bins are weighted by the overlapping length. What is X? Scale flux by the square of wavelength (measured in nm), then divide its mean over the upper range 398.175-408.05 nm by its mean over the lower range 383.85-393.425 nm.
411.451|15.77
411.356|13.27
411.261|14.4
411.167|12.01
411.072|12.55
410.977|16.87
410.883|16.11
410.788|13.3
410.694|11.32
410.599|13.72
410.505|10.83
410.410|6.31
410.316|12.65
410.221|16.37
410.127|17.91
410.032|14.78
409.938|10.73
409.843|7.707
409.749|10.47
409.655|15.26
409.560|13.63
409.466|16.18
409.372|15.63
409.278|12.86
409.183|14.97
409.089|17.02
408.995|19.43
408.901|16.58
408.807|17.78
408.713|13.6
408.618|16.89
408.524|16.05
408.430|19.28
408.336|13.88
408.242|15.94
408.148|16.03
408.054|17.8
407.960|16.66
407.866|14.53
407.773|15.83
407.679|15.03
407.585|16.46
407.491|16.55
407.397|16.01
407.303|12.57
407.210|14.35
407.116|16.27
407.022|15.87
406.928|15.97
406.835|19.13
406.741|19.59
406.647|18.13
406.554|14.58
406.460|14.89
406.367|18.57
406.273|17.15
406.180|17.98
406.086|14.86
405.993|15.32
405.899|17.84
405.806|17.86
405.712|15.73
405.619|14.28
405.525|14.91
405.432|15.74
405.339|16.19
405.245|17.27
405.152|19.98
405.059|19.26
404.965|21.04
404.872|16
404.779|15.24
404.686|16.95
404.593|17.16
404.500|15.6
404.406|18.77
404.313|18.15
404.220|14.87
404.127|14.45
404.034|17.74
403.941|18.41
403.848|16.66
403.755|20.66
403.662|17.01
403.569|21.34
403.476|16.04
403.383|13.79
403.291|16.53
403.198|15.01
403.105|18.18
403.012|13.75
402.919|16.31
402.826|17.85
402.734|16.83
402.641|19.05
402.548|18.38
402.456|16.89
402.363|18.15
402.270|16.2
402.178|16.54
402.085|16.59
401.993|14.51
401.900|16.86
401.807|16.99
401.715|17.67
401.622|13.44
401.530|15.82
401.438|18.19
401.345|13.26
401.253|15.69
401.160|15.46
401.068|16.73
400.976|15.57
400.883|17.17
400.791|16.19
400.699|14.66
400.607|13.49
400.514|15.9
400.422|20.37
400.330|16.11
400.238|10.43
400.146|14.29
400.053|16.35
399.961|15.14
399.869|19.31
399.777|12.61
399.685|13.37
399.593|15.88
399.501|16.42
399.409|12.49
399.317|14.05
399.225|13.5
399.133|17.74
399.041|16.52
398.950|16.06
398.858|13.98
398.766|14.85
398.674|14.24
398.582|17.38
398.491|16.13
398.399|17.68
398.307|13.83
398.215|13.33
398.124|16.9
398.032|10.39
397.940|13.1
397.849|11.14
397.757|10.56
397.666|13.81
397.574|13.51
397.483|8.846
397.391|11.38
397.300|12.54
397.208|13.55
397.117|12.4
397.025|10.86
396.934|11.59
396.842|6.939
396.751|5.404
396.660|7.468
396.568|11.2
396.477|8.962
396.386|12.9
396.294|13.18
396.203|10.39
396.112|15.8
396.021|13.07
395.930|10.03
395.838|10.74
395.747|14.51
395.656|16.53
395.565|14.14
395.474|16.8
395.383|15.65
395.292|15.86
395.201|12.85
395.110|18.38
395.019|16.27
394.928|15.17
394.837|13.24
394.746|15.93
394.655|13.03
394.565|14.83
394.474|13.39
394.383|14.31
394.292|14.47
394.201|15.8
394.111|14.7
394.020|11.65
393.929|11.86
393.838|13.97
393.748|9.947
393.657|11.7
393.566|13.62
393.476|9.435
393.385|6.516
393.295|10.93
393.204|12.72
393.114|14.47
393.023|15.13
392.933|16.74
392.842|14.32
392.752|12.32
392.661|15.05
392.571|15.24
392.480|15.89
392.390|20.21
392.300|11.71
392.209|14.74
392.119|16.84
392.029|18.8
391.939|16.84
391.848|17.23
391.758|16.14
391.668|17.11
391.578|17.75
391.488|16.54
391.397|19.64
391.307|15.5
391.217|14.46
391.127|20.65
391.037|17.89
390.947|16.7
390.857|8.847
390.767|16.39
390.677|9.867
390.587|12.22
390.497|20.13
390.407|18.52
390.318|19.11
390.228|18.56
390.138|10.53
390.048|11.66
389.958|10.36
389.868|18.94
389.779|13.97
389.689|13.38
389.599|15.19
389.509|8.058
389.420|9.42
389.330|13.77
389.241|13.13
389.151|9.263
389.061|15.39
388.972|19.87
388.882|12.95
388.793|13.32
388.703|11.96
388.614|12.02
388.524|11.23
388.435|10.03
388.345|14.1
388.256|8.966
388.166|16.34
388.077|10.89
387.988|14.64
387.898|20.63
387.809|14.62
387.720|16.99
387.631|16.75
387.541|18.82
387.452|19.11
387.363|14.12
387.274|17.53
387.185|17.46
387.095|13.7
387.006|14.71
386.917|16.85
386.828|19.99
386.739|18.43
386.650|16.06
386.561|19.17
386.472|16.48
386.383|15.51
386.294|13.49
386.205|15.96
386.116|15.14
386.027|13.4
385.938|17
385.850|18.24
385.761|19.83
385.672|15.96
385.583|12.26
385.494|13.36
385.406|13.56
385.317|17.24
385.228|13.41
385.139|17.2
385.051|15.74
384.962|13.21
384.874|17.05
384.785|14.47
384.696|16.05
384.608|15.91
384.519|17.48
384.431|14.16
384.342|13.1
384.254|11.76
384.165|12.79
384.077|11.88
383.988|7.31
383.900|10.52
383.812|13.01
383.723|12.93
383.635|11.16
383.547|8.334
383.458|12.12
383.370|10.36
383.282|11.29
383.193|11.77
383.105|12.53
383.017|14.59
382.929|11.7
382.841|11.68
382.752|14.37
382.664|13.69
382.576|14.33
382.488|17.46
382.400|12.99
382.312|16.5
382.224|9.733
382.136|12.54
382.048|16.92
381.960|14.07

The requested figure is 1.2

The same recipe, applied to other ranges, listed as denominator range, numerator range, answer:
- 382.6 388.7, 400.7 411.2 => 1.22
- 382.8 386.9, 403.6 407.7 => 1.31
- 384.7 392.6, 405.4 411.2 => 1.10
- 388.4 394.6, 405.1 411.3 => 1.17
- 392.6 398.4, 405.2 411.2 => 1.26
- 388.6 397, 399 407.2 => 1.24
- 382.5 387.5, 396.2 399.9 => 0.97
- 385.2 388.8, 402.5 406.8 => 1.21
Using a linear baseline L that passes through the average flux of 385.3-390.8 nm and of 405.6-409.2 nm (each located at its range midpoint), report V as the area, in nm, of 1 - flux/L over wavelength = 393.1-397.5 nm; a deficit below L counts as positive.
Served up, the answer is 0.80 nm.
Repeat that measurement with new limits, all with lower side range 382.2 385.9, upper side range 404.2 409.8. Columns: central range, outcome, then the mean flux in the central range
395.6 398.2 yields 0.59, 11.7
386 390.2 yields -0.13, 14.6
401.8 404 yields -0.17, 17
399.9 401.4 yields 0.01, 15.5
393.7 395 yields 0.09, 13.8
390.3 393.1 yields -0.29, 16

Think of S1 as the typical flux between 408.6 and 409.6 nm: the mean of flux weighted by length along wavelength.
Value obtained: 15.9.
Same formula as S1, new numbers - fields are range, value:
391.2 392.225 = 16.9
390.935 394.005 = 14.9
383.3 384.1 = 10.8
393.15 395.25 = 13.3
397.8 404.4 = 15.9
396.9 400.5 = 14.2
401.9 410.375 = 16.3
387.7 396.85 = 14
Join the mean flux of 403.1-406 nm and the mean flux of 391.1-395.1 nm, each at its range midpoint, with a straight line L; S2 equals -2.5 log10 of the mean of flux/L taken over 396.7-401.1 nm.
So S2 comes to 0.134 mag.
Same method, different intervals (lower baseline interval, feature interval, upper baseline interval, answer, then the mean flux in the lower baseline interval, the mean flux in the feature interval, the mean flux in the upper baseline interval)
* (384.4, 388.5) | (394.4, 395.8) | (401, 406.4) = 0.080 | 15.7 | 15.1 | 16.8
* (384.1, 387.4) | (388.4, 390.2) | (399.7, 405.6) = 0.229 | 15.6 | 12.8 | 16.5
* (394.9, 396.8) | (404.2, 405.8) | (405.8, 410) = -0.125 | 13.1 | 16.9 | 15.7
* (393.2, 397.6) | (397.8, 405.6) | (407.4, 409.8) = -0.140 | 12.6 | 16.1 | 15.8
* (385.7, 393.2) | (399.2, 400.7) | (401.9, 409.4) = 0.082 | 15.3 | 15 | 16.6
